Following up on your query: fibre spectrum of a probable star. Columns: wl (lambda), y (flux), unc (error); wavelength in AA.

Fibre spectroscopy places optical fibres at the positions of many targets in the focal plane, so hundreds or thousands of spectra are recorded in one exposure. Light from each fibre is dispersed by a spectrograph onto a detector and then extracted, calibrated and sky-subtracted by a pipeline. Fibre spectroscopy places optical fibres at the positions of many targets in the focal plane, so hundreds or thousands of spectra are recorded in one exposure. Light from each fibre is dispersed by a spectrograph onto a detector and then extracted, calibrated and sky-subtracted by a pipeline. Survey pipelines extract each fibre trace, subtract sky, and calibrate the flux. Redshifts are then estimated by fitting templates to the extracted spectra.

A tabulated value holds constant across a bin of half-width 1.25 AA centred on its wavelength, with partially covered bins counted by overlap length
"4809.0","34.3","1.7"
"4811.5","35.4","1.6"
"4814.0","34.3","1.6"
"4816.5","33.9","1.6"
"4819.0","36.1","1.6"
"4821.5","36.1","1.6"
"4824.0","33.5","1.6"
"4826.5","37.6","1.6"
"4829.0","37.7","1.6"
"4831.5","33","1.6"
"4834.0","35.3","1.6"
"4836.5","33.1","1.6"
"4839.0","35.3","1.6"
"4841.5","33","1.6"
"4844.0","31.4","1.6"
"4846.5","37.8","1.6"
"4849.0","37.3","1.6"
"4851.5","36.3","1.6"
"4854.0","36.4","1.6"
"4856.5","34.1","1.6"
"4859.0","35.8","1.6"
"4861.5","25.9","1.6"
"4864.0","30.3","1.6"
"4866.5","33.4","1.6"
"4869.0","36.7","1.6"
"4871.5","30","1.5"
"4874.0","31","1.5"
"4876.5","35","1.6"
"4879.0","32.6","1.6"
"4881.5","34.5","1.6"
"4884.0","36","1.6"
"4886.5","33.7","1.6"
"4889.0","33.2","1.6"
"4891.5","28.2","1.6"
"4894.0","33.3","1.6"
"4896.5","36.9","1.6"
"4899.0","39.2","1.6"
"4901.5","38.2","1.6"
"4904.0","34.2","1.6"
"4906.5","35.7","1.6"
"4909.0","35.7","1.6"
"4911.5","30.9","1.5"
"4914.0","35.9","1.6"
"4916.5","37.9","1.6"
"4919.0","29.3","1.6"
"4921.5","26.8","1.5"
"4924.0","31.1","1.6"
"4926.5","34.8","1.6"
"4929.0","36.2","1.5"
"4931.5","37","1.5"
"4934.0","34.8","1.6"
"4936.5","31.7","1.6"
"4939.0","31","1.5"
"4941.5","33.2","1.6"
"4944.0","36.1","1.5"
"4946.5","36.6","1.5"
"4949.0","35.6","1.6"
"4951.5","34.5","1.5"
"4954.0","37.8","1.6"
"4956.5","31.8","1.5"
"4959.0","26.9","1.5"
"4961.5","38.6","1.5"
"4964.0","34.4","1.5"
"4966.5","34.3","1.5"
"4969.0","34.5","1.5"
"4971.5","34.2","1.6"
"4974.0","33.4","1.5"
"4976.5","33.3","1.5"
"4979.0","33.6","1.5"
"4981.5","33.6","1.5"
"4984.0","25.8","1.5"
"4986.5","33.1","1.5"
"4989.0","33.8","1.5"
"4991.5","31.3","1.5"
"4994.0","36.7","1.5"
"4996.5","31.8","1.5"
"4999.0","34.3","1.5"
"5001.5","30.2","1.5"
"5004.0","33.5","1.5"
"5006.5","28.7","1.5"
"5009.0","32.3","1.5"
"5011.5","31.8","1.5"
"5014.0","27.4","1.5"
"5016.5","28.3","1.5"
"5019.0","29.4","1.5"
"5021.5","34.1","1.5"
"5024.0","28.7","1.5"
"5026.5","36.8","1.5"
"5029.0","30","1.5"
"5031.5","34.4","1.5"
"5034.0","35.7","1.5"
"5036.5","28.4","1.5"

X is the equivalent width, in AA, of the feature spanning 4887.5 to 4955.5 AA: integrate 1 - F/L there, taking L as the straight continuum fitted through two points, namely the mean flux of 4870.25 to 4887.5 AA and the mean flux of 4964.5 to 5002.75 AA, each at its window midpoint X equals -2.4 AA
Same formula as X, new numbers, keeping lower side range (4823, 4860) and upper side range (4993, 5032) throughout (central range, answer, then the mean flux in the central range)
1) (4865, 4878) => 0.53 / 33.2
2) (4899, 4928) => -0.19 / 33.9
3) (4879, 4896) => 0.48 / 33.3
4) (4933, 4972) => -1.43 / 34.1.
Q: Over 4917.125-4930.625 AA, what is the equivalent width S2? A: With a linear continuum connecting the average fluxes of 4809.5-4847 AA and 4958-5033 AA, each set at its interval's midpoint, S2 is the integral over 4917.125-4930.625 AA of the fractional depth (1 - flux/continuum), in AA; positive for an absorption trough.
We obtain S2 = 0.5 AA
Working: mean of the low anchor 34.8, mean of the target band 32.1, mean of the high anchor 32.3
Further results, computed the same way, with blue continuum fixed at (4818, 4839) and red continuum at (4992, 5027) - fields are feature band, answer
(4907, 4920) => -0.22 AA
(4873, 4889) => 0.20 AA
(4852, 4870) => 0.69 AA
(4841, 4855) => -0.23 AA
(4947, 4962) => -0.63 AA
